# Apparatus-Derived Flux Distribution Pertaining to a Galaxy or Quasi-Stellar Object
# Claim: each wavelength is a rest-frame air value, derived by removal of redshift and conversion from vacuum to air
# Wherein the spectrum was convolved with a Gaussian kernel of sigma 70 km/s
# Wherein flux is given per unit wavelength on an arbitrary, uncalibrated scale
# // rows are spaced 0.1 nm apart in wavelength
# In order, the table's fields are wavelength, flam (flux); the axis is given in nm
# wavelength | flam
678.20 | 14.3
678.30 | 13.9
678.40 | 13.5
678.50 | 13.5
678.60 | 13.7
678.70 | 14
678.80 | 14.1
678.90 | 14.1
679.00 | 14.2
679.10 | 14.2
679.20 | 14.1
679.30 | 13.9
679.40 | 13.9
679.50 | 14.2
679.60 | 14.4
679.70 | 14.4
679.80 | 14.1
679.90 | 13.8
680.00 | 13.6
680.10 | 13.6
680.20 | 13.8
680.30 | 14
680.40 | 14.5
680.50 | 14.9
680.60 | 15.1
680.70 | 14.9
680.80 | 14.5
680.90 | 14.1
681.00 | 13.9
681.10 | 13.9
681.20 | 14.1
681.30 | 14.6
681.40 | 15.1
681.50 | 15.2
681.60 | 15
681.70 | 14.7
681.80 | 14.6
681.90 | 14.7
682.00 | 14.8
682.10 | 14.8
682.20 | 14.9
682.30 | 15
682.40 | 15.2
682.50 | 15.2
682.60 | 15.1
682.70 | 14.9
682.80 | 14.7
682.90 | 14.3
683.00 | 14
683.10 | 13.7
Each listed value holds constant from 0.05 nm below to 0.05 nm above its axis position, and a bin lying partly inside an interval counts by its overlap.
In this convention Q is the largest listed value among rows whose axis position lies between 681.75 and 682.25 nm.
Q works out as 14.9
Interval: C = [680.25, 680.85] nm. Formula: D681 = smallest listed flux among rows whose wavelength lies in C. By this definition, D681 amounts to 14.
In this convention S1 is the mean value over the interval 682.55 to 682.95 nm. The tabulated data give 14.8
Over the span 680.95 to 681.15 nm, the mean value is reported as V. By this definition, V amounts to 13.9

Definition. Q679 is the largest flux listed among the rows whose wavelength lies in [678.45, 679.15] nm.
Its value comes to 14.2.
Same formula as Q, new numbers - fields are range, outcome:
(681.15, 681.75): 15.2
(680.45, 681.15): 15.1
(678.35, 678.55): 13.5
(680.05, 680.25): 13.8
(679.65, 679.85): 14.4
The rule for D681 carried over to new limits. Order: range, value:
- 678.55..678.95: 13.7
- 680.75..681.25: 13.9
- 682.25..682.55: 15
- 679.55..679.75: 14.4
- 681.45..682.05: 14.6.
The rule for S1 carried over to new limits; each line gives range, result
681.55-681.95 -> 14.8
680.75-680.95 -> 14.3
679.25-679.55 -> 14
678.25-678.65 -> 13.6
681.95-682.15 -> 14.8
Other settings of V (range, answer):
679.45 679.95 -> 14.2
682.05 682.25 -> 14.9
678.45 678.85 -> 13.8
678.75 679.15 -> 14.1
